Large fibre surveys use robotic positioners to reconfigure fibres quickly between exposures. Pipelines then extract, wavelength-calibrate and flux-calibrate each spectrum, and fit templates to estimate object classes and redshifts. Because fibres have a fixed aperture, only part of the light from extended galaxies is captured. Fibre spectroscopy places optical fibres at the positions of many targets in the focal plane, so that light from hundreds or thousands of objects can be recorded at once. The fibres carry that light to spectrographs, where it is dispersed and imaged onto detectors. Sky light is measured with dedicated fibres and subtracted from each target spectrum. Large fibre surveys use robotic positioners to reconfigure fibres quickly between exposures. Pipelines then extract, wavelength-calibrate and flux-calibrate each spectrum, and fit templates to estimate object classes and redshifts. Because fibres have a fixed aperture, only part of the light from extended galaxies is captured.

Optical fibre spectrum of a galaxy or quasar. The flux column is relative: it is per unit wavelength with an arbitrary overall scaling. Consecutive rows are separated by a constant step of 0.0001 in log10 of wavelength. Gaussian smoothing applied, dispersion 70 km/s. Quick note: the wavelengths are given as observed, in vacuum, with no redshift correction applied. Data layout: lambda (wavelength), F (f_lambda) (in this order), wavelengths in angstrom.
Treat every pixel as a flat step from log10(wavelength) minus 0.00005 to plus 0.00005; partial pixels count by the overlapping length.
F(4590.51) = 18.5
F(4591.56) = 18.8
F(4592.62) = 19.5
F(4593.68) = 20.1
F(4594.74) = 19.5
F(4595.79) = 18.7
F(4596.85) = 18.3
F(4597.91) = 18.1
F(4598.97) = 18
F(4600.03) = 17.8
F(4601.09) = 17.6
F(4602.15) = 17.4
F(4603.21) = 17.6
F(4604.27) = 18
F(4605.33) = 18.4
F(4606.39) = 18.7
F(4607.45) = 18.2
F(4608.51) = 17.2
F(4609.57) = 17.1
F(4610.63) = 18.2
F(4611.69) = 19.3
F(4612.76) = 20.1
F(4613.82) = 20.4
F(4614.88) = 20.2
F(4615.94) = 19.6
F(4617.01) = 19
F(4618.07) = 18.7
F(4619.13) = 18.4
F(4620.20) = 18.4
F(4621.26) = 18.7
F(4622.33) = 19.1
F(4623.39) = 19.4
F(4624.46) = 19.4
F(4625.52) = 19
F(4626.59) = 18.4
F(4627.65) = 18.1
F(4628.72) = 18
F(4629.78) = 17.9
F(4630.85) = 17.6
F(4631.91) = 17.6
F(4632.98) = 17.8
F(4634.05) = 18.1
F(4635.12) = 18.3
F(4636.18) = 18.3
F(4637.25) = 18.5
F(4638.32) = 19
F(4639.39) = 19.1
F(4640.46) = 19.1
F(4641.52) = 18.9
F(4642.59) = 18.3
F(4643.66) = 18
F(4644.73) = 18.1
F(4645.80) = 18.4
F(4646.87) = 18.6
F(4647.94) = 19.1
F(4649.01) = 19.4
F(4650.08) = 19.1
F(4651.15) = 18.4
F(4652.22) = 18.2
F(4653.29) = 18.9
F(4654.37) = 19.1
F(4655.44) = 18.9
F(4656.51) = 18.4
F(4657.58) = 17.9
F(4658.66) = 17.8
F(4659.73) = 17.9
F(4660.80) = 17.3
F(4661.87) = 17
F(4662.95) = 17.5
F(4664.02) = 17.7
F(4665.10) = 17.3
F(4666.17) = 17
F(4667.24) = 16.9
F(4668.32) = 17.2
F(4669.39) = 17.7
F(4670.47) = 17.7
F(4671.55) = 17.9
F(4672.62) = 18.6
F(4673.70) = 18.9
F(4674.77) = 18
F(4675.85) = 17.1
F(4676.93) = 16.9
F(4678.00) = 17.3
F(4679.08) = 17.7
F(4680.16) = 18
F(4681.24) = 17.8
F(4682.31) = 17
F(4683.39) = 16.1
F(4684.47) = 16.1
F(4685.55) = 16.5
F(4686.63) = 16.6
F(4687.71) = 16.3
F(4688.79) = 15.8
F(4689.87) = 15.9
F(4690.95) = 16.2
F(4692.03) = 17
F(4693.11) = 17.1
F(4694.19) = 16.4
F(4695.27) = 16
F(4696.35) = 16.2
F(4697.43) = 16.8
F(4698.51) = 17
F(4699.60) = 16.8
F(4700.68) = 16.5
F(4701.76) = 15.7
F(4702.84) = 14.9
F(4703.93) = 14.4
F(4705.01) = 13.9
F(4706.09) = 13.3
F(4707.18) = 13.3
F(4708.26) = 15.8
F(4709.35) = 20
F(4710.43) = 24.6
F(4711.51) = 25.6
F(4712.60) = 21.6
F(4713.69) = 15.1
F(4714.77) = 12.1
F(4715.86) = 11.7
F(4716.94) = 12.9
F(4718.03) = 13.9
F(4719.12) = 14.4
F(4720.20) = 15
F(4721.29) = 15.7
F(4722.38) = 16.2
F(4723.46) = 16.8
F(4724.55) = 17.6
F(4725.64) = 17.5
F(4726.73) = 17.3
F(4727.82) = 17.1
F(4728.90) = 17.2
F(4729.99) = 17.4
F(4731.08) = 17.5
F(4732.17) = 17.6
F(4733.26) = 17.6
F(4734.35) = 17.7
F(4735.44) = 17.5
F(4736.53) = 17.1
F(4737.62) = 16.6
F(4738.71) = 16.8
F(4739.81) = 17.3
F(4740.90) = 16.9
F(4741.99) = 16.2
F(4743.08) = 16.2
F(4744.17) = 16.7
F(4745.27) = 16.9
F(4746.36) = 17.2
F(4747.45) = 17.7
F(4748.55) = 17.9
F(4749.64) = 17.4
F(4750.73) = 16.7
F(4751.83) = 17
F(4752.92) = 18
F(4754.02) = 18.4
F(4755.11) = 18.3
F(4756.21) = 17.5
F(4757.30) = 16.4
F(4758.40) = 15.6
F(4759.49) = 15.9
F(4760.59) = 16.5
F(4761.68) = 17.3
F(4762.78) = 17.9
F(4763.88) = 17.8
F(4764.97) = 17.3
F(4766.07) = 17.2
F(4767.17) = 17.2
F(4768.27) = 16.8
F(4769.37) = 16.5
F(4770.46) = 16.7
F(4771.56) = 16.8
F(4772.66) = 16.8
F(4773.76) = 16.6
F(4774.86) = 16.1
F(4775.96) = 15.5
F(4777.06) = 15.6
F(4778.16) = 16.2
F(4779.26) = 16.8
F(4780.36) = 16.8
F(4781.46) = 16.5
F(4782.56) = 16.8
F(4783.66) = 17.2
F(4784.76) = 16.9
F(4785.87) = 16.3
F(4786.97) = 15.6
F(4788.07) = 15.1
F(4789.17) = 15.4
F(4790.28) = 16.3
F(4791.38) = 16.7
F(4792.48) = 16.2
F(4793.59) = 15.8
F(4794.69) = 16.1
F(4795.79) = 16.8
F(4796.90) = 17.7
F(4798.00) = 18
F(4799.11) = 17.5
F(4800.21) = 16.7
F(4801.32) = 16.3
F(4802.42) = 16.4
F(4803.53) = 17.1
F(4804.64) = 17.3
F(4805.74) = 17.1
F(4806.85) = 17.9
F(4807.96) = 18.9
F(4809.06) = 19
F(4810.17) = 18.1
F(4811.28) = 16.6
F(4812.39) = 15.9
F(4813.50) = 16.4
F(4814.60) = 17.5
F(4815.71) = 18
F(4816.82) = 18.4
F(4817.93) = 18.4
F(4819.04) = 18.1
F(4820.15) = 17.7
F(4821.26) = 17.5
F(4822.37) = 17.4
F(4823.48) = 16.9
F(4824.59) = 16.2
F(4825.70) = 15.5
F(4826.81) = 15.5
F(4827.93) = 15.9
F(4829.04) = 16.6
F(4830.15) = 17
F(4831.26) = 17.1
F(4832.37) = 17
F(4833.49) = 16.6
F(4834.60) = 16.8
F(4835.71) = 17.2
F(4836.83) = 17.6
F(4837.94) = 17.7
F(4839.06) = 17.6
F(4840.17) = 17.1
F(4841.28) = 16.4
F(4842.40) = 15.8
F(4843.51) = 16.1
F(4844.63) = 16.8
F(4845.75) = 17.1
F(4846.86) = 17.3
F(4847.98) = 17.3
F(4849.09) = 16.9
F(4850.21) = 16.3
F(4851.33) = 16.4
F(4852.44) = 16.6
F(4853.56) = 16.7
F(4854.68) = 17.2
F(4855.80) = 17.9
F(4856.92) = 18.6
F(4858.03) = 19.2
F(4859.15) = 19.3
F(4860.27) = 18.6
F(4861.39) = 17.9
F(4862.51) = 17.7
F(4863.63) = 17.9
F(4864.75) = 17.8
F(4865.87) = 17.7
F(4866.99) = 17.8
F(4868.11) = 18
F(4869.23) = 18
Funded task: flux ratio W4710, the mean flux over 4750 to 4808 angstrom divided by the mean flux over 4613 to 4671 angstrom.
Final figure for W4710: 0.9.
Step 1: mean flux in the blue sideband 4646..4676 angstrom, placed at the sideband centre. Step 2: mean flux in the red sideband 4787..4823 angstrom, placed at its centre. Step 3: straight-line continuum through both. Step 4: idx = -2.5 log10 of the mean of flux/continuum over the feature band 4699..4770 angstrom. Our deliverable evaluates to 0.05 mag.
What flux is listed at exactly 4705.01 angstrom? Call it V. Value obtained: 13.9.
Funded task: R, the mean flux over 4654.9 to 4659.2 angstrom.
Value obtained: 18.3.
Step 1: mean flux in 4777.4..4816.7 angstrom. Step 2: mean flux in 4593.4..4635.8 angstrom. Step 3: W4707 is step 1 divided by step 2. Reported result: 0.91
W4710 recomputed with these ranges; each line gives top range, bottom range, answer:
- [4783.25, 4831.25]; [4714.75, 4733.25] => 1.06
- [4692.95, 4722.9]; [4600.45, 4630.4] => 0.87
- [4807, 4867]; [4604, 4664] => 0.93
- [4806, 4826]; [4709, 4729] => 1.03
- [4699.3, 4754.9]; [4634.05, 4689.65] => 0.94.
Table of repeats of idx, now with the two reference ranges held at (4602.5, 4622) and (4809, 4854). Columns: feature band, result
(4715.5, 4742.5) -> 0.086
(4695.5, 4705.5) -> 0.140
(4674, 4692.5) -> 0.078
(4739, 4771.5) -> 0.031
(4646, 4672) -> 0.016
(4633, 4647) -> -0.002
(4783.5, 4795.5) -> 0.076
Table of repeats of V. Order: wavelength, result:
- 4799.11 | 17.5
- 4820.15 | 17.7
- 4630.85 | 17.6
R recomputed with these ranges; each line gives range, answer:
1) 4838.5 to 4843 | 16.7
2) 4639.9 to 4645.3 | 18.5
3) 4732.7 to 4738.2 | 17.3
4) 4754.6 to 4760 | 16.7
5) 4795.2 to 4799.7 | 17.5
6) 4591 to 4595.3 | 19.5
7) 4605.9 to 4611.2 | 17.9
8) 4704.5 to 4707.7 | 13.5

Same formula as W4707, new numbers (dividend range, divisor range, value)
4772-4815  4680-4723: 1.03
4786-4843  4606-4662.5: 0.91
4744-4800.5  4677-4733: 1.02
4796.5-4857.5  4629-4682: 0.95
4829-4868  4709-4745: 1.02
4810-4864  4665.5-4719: 1.03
